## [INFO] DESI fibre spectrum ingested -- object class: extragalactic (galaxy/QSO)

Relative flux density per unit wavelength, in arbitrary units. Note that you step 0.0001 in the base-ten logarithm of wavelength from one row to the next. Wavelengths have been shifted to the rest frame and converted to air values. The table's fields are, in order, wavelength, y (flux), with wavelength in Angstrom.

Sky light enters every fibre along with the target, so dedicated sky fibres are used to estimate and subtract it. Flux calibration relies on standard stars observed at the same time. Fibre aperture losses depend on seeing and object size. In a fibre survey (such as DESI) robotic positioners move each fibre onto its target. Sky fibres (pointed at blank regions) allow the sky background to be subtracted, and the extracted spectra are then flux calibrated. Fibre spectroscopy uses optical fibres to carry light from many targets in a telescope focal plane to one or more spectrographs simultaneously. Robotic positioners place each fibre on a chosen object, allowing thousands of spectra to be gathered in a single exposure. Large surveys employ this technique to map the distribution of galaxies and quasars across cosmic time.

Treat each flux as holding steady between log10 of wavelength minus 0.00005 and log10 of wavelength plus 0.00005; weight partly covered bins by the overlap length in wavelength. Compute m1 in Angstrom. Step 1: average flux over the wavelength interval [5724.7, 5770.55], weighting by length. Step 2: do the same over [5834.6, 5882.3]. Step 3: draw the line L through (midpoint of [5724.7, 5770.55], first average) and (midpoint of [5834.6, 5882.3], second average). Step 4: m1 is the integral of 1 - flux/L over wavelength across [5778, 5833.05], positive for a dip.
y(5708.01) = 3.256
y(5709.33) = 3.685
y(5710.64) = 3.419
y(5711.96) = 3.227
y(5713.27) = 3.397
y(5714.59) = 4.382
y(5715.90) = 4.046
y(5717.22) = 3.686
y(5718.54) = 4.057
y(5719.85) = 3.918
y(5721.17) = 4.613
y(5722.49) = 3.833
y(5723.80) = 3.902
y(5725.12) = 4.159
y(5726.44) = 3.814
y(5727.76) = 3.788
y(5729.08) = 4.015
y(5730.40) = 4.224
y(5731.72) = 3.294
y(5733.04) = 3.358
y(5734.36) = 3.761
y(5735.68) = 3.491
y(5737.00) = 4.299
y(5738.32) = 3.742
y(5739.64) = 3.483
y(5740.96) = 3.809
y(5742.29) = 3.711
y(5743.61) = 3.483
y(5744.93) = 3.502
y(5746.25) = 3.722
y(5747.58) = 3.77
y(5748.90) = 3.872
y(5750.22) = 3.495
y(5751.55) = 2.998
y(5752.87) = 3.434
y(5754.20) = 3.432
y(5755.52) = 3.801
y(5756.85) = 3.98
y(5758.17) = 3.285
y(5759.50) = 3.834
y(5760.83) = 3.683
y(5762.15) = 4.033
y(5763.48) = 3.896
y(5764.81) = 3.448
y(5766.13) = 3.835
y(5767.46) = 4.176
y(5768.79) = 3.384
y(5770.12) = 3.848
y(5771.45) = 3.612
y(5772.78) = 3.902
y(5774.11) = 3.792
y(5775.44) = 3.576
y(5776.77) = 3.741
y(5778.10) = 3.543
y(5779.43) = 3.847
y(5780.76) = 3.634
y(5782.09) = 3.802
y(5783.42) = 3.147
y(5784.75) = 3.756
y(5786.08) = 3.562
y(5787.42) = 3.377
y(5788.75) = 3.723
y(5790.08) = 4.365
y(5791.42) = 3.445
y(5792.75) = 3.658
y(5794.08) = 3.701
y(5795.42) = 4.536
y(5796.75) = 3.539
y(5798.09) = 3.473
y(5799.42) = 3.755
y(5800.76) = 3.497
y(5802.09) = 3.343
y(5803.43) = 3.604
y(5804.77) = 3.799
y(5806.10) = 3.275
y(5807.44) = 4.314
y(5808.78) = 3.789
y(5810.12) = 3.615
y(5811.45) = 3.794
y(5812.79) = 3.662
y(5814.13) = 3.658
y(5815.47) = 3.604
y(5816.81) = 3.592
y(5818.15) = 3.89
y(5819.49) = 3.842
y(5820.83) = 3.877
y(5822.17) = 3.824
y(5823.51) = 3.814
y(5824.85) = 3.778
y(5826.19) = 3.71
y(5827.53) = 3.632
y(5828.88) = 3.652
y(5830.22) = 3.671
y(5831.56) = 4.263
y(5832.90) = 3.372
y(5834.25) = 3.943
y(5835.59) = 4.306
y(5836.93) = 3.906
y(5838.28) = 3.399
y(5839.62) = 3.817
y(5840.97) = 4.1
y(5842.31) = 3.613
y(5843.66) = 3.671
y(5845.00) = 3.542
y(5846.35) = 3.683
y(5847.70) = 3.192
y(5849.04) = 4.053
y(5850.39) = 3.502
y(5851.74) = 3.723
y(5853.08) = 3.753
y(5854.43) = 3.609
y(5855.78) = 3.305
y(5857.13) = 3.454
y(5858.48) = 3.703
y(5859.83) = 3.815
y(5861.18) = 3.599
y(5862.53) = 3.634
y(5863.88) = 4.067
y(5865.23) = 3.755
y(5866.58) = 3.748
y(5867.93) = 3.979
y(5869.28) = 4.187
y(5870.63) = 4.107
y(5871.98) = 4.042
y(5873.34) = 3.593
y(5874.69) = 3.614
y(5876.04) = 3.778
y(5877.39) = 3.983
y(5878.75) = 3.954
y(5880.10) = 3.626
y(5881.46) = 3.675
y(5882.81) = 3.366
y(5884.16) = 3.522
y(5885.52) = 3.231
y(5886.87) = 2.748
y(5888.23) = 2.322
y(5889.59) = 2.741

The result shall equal 0.3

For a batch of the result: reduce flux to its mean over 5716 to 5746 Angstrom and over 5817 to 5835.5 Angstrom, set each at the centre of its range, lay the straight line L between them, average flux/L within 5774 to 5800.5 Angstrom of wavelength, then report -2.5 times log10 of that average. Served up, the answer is 0.03 mag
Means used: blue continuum 3.82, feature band 3.69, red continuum 3.8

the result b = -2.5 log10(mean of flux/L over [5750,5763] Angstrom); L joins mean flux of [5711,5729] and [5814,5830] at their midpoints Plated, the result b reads 0.07 mag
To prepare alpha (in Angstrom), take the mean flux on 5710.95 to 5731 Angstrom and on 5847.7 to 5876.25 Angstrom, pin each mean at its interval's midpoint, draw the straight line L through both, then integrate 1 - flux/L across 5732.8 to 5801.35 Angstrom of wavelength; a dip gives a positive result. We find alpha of 3.2 Angstrom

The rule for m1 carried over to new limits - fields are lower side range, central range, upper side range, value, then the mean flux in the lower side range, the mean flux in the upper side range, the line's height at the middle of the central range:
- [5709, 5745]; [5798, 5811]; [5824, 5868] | 0.32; 3.8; 3.72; 3.75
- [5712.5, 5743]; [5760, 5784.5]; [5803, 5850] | 0.58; 3.86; 3.75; 3.81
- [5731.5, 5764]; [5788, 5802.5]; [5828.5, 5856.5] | -0.20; 3.65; 3.72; 3.68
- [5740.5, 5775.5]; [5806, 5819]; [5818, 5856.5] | -0.08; 3.68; 3.74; 3.72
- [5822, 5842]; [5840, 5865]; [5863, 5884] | 0.95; 3.81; 3.82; 3.82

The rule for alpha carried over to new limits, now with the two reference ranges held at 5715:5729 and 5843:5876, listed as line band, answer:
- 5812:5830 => 0.3 Angstrom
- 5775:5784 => 0.6 Angstrom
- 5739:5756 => 1.6 Angstrom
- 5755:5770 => 0.6 Angstrom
